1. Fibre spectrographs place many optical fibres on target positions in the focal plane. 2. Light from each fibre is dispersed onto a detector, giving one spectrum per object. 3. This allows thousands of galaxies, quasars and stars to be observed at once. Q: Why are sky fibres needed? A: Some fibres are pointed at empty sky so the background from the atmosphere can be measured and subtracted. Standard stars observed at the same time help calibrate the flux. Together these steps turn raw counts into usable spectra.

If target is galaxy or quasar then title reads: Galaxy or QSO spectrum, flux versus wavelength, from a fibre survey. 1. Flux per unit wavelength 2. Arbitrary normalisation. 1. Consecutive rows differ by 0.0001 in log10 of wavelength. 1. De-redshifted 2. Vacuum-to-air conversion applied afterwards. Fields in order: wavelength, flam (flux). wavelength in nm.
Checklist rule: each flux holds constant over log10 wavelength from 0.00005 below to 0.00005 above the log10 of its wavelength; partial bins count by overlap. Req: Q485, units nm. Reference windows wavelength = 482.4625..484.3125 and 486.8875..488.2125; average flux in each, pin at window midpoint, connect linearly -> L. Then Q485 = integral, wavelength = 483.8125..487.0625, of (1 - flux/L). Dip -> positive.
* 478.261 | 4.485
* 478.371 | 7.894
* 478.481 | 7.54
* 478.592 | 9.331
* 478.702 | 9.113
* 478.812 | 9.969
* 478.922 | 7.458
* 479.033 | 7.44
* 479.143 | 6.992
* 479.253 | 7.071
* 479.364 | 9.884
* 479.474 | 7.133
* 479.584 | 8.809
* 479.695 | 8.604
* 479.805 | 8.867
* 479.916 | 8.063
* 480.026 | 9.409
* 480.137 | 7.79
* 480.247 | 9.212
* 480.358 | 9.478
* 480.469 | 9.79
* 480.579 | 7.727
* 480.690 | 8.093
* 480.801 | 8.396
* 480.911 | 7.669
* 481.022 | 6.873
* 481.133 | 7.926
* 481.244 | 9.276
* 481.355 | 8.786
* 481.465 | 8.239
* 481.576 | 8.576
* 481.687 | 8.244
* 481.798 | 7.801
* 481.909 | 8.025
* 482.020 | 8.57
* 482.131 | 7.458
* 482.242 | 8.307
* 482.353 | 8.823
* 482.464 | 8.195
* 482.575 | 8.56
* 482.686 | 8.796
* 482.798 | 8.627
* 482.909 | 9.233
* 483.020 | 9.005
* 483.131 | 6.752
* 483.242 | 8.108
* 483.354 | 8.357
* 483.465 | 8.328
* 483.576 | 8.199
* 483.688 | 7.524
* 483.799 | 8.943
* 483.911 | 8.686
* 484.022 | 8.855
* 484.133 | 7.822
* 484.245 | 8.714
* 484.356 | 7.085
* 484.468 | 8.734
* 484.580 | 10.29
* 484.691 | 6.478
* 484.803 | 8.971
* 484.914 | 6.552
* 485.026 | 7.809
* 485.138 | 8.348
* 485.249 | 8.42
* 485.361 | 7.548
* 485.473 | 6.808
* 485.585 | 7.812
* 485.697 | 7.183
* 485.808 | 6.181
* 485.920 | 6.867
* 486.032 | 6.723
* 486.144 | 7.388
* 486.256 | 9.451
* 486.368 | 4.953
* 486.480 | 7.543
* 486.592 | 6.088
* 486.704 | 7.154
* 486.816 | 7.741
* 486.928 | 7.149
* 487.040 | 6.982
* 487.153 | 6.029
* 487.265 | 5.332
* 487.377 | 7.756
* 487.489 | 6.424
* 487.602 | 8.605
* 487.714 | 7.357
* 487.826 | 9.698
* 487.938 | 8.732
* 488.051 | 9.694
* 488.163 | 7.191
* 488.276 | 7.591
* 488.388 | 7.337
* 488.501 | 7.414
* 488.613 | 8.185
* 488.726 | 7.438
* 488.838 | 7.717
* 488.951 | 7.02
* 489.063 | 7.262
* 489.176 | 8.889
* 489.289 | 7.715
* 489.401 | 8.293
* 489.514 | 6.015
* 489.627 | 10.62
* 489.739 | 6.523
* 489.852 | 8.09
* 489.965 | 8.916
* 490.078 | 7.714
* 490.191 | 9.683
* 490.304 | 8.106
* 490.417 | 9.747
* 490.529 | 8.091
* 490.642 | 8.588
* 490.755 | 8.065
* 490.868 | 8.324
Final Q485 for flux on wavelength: 0.16 nm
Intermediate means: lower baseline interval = 8.39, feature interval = 7.62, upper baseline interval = 7.59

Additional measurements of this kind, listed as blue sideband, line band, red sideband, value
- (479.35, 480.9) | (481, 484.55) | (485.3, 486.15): -0.21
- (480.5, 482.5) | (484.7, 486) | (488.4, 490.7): 0.11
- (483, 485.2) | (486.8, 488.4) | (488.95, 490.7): 0.12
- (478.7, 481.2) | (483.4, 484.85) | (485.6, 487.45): -0.18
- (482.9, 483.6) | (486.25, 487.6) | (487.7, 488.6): 0.22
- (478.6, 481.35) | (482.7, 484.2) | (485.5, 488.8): -0.09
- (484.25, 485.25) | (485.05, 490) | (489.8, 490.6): 0.49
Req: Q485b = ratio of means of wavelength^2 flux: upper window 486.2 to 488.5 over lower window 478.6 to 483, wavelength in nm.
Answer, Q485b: 0.91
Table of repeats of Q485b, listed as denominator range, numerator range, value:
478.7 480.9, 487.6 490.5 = 1.00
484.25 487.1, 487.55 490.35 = 1.10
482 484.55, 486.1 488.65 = 0.91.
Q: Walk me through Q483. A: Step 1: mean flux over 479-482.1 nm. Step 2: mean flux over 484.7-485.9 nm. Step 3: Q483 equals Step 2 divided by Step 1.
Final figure 0.9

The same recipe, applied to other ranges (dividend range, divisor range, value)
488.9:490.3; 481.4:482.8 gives 0.97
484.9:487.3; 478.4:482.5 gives 0.85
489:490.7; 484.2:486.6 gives 1.09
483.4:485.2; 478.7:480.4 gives 0.97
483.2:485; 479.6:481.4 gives 0.97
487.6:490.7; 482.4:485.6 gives 0.99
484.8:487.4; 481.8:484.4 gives 0.86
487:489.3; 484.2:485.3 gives 0.94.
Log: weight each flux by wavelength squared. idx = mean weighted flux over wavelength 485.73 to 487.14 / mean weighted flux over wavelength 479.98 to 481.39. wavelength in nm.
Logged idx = 0.84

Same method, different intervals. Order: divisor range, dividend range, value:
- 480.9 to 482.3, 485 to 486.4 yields 0.92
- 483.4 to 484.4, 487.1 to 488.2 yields 0.95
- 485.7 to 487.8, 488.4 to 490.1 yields 1.13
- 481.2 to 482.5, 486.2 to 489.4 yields 0.92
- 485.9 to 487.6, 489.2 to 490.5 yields 1.21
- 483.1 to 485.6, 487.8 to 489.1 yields 1.00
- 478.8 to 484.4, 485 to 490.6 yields 0.95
